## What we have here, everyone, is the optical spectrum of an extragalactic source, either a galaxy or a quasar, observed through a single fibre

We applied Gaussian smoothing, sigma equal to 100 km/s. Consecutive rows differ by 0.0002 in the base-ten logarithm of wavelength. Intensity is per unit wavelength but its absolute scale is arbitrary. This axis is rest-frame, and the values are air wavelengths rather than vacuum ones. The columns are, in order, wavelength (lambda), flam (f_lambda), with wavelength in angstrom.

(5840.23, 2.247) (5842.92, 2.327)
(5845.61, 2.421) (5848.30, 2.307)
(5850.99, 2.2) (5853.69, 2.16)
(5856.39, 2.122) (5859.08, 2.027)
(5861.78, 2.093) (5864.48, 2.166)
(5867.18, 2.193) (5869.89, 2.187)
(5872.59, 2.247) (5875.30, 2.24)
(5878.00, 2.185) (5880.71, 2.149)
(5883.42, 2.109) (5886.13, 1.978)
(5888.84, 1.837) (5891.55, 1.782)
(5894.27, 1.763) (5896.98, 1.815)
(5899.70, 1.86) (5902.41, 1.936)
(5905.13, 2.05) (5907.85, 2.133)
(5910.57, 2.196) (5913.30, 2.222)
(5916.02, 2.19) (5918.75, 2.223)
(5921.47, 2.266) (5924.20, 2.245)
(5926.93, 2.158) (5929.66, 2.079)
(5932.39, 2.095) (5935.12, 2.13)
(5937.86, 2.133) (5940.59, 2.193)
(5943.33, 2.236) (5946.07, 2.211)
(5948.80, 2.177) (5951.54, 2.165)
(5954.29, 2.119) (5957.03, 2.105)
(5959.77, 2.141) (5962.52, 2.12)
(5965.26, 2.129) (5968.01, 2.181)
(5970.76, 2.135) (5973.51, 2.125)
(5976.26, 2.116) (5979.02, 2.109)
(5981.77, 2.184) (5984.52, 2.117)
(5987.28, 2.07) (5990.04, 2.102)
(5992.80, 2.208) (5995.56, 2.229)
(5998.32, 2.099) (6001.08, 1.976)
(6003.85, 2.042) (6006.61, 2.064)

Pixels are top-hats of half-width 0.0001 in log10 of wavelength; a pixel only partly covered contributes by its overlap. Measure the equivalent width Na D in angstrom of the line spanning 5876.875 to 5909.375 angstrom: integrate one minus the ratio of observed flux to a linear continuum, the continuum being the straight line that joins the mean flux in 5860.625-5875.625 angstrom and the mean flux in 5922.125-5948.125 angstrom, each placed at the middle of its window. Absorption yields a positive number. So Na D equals 3.2 angstrom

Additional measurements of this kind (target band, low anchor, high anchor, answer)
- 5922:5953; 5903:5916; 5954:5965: -0.5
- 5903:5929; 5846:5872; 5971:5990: -0.3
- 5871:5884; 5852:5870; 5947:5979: -0.4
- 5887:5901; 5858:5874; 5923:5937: 2.2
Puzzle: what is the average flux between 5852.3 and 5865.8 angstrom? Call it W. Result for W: 2.11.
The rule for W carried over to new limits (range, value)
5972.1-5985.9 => 2.13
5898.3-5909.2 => 1.99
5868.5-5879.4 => 2.21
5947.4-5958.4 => 2.14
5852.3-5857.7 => 2.14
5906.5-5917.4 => 2.18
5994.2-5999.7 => 2.17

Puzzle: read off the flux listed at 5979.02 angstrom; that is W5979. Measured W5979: 2.109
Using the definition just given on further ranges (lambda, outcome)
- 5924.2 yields 2.245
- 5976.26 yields 2.116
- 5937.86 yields 2.133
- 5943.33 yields 2.236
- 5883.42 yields 2.109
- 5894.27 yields 1.763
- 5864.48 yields 2.166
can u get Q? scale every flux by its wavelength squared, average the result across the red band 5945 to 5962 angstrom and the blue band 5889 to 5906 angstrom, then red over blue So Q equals 1.18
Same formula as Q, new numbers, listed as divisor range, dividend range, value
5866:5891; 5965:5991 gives 1.04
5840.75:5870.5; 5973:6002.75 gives 1.01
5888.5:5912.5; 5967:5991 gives 1.12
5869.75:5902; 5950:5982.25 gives 1.09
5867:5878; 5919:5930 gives 1.01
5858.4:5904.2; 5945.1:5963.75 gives 1.08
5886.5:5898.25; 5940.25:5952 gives 1.23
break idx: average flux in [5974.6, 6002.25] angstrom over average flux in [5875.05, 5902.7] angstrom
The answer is 1.08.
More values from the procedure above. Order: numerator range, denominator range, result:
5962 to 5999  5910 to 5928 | 0.97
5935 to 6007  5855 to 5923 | 1.03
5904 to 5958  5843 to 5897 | 1.03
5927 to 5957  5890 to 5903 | 1.18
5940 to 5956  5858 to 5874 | 1.01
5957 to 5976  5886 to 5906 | 1.14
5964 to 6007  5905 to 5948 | 0.97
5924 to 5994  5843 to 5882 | 0.98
